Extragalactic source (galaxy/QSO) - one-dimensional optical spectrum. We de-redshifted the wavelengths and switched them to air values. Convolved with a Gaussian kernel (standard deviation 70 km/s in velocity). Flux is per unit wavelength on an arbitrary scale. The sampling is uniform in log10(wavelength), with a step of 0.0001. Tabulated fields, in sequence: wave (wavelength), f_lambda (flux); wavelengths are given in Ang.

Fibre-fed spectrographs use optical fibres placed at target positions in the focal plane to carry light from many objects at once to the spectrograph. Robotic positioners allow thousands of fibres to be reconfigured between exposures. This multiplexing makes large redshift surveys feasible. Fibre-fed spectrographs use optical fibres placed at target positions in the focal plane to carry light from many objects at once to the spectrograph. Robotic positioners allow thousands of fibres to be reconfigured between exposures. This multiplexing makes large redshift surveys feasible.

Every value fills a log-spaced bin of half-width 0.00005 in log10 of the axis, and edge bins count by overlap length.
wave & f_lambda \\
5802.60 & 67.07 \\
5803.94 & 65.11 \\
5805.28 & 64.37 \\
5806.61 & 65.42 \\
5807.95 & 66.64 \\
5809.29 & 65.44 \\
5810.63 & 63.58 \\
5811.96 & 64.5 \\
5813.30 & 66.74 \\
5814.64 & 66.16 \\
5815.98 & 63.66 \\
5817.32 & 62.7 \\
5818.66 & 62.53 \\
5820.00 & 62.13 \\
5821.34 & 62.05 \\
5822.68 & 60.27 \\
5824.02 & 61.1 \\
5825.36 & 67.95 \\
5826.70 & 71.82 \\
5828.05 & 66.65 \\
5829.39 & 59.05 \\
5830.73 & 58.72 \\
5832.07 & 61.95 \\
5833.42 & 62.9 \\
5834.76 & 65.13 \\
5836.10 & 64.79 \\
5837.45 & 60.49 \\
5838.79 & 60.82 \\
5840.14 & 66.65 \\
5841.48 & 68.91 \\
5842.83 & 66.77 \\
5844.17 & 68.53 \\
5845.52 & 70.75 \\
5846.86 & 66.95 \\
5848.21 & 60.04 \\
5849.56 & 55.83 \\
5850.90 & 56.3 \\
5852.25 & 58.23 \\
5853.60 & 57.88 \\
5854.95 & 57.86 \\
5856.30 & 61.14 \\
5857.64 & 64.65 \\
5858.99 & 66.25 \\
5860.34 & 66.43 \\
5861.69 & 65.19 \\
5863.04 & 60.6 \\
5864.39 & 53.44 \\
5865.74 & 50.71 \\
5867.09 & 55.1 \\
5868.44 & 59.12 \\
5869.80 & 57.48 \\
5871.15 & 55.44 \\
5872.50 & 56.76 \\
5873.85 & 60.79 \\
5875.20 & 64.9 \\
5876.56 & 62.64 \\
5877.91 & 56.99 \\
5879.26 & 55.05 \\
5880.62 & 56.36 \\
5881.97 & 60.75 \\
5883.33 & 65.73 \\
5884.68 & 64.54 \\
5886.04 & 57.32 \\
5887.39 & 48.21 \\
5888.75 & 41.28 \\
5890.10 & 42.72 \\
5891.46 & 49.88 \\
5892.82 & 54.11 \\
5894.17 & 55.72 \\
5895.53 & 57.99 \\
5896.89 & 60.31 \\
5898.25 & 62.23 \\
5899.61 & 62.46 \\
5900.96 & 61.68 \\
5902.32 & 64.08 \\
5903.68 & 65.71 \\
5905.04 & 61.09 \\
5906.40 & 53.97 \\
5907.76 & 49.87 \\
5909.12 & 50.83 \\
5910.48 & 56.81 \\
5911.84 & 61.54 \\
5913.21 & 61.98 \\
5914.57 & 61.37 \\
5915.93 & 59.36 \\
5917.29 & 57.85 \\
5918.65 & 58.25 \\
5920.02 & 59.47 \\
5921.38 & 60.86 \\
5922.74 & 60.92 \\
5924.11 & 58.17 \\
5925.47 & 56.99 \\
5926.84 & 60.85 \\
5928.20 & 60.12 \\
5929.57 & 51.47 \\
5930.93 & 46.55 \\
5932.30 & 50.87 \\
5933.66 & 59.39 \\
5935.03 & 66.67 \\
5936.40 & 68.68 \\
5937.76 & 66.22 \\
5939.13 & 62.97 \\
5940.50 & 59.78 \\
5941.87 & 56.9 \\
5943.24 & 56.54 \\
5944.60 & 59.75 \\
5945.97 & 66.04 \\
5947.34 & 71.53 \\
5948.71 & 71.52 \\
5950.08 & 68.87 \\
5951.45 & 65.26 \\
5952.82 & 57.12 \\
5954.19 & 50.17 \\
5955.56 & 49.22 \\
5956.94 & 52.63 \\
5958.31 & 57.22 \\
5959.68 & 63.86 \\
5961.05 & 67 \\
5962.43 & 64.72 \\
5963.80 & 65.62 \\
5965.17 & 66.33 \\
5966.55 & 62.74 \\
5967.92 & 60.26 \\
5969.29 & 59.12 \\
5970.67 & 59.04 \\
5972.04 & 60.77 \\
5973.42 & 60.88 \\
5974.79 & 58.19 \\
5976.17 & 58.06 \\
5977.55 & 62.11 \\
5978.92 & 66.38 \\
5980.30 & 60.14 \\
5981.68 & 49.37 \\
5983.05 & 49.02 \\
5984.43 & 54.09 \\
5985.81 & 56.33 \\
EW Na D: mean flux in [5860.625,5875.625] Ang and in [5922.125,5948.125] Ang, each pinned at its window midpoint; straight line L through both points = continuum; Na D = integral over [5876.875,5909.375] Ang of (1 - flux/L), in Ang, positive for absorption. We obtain 1.2 Ang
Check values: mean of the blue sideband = 58.2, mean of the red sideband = 60.1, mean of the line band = 56.8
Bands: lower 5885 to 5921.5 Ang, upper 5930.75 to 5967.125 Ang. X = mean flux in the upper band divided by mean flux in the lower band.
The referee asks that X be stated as 1.1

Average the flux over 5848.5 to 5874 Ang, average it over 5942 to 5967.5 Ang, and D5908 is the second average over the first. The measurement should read 1.05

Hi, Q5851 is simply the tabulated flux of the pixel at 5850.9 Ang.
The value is 56.3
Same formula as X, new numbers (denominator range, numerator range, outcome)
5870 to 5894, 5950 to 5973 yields 1.08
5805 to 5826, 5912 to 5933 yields 0.90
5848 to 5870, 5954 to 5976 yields 1.01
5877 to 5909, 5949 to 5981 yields 1.07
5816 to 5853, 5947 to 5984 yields 0.96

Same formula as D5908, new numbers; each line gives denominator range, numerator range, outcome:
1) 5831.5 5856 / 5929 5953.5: 0.98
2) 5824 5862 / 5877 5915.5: 0.90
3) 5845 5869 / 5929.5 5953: 1.03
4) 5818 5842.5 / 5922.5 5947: 0.94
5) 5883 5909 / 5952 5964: 1.03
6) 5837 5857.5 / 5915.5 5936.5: 0.93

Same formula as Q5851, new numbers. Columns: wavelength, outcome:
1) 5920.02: 59.47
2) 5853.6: 57.88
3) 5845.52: 70.75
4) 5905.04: 61.09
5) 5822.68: 60.27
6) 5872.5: 56.76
